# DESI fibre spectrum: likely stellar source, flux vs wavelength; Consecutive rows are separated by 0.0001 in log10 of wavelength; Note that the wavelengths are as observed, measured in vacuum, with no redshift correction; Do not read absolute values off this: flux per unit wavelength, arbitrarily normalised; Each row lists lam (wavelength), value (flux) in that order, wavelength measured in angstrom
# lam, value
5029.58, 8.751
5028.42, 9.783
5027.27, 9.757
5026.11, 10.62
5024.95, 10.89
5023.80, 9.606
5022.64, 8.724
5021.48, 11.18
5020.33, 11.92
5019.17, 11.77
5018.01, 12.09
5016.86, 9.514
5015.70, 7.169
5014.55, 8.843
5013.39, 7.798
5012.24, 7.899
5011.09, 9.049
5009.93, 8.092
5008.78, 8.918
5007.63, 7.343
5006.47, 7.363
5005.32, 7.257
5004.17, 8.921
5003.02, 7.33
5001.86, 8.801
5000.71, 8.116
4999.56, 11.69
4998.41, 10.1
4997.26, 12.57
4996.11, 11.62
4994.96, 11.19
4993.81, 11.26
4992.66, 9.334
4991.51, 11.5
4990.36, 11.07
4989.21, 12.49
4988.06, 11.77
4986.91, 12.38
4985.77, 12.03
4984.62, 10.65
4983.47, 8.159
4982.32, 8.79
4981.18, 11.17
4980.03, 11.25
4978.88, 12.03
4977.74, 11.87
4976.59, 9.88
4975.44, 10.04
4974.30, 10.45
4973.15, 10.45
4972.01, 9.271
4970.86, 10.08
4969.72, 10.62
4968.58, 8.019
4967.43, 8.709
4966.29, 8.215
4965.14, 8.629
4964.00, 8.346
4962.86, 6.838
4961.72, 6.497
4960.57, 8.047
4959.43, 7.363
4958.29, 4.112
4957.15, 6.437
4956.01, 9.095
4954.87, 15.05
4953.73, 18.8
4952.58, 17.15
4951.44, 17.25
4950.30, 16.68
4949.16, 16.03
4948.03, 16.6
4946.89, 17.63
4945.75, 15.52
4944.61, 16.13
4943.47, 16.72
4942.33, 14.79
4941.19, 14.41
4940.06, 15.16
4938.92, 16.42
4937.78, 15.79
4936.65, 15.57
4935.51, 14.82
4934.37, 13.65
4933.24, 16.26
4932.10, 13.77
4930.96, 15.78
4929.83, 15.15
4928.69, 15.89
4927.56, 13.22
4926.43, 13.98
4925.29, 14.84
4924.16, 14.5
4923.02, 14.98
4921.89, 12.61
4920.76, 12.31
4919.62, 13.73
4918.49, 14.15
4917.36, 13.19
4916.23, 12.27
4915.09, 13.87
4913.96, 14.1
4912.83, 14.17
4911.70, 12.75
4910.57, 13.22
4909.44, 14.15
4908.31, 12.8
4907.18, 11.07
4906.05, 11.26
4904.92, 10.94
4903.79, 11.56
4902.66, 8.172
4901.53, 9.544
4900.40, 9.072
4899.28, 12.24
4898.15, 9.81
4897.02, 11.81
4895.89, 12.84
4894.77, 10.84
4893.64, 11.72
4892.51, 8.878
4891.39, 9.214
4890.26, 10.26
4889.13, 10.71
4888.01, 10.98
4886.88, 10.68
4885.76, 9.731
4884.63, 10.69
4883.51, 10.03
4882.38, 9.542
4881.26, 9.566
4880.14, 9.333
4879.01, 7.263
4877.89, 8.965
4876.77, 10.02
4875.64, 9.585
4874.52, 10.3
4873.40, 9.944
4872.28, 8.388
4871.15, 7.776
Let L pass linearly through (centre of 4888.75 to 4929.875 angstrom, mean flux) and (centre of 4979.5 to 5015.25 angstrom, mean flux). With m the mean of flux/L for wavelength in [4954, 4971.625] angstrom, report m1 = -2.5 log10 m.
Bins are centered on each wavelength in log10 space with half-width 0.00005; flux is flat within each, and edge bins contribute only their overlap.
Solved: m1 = 0.25 mag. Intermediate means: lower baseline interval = 12.3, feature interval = 8.59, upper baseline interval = 9.82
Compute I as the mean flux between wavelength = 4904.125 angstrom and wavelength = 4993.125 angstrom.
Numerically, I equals 12.5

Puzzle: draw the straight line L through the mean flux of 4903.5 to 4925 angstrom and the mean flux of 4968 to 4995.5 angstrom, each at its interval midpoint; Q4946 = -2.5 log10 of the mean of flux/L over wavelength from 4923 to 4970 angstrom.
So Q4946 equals -0.10 mag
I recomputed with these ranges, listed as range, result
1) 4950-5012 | 10.1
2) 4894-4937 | 13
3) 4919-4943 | 14.7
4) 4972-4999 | 10.9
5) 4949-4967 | 10.8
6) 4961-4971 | 8.36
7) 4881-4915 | 11.1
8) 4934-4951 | 15.8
